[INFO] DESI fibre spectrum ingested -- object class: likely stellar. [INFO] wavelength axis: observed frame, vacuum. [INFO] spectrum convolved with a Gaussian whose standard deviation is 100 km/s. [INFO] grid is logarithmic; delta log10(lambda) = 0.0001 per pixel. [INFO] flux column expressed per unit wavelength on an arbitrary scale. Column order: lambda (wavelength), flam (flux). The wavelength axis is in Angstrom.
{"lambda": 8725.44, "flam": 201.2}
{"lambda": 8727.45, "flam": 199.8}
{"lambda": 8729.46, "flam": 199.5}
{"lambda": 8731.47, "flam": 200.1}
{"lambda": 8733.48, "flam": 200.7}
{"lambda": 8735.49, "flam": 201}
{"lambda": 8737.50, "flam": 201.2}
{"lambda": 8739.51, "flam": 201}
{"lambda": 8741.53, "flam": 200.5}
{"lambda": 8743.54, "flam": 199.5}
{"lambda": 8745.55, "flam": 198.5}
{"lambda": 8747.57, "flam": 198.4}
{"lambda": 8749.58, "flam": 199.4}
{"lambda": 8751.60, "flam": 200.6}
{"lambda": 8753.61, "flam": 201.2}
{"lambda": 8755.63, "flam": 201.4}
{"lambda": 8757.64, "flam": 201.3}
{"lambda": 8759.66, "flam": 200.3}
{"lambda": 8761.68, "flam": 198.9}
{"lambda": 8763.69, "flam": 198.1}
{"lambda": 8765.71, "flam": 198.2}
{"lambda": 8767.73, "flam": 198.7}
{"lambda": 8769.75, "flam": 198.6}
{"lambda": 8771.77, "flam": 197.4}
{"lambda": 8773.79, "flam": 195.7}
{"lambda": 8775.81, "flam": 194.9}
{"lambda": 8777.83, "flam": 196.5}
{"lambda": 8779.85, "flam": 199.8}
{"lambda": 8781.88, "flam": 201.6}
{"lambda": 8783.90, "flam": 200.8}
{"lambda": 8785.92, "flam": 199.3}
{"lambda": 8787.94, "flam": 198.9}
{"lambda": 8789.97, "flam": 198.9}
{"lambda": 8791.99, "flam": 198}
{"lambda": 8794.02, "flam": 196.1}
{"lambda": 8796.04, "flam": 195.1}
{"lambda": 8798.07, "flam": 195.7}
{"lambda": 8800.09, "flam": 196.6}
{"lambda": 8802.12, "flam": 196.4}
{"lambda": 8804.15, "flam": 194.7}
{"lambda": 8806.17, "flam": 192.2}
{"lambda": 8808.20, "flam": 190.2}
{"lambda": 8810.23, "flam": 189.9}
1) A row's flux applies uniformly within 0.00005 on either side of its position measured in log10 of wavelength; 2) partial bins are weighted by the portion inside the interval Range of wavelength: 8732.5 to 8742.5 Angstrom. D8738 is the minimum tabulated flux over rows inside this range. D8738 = 200.5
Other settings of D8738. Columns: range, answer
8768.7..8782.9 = 194.9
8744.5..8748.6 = 198.4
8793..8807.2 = 192.2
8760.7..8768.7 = 198.1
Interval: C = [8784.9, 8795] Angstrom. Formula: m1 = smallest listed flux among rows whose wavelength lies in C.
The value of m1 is 196.1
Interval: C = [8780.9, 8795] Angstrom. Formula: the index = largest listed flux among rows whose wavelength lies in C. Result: 201.6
